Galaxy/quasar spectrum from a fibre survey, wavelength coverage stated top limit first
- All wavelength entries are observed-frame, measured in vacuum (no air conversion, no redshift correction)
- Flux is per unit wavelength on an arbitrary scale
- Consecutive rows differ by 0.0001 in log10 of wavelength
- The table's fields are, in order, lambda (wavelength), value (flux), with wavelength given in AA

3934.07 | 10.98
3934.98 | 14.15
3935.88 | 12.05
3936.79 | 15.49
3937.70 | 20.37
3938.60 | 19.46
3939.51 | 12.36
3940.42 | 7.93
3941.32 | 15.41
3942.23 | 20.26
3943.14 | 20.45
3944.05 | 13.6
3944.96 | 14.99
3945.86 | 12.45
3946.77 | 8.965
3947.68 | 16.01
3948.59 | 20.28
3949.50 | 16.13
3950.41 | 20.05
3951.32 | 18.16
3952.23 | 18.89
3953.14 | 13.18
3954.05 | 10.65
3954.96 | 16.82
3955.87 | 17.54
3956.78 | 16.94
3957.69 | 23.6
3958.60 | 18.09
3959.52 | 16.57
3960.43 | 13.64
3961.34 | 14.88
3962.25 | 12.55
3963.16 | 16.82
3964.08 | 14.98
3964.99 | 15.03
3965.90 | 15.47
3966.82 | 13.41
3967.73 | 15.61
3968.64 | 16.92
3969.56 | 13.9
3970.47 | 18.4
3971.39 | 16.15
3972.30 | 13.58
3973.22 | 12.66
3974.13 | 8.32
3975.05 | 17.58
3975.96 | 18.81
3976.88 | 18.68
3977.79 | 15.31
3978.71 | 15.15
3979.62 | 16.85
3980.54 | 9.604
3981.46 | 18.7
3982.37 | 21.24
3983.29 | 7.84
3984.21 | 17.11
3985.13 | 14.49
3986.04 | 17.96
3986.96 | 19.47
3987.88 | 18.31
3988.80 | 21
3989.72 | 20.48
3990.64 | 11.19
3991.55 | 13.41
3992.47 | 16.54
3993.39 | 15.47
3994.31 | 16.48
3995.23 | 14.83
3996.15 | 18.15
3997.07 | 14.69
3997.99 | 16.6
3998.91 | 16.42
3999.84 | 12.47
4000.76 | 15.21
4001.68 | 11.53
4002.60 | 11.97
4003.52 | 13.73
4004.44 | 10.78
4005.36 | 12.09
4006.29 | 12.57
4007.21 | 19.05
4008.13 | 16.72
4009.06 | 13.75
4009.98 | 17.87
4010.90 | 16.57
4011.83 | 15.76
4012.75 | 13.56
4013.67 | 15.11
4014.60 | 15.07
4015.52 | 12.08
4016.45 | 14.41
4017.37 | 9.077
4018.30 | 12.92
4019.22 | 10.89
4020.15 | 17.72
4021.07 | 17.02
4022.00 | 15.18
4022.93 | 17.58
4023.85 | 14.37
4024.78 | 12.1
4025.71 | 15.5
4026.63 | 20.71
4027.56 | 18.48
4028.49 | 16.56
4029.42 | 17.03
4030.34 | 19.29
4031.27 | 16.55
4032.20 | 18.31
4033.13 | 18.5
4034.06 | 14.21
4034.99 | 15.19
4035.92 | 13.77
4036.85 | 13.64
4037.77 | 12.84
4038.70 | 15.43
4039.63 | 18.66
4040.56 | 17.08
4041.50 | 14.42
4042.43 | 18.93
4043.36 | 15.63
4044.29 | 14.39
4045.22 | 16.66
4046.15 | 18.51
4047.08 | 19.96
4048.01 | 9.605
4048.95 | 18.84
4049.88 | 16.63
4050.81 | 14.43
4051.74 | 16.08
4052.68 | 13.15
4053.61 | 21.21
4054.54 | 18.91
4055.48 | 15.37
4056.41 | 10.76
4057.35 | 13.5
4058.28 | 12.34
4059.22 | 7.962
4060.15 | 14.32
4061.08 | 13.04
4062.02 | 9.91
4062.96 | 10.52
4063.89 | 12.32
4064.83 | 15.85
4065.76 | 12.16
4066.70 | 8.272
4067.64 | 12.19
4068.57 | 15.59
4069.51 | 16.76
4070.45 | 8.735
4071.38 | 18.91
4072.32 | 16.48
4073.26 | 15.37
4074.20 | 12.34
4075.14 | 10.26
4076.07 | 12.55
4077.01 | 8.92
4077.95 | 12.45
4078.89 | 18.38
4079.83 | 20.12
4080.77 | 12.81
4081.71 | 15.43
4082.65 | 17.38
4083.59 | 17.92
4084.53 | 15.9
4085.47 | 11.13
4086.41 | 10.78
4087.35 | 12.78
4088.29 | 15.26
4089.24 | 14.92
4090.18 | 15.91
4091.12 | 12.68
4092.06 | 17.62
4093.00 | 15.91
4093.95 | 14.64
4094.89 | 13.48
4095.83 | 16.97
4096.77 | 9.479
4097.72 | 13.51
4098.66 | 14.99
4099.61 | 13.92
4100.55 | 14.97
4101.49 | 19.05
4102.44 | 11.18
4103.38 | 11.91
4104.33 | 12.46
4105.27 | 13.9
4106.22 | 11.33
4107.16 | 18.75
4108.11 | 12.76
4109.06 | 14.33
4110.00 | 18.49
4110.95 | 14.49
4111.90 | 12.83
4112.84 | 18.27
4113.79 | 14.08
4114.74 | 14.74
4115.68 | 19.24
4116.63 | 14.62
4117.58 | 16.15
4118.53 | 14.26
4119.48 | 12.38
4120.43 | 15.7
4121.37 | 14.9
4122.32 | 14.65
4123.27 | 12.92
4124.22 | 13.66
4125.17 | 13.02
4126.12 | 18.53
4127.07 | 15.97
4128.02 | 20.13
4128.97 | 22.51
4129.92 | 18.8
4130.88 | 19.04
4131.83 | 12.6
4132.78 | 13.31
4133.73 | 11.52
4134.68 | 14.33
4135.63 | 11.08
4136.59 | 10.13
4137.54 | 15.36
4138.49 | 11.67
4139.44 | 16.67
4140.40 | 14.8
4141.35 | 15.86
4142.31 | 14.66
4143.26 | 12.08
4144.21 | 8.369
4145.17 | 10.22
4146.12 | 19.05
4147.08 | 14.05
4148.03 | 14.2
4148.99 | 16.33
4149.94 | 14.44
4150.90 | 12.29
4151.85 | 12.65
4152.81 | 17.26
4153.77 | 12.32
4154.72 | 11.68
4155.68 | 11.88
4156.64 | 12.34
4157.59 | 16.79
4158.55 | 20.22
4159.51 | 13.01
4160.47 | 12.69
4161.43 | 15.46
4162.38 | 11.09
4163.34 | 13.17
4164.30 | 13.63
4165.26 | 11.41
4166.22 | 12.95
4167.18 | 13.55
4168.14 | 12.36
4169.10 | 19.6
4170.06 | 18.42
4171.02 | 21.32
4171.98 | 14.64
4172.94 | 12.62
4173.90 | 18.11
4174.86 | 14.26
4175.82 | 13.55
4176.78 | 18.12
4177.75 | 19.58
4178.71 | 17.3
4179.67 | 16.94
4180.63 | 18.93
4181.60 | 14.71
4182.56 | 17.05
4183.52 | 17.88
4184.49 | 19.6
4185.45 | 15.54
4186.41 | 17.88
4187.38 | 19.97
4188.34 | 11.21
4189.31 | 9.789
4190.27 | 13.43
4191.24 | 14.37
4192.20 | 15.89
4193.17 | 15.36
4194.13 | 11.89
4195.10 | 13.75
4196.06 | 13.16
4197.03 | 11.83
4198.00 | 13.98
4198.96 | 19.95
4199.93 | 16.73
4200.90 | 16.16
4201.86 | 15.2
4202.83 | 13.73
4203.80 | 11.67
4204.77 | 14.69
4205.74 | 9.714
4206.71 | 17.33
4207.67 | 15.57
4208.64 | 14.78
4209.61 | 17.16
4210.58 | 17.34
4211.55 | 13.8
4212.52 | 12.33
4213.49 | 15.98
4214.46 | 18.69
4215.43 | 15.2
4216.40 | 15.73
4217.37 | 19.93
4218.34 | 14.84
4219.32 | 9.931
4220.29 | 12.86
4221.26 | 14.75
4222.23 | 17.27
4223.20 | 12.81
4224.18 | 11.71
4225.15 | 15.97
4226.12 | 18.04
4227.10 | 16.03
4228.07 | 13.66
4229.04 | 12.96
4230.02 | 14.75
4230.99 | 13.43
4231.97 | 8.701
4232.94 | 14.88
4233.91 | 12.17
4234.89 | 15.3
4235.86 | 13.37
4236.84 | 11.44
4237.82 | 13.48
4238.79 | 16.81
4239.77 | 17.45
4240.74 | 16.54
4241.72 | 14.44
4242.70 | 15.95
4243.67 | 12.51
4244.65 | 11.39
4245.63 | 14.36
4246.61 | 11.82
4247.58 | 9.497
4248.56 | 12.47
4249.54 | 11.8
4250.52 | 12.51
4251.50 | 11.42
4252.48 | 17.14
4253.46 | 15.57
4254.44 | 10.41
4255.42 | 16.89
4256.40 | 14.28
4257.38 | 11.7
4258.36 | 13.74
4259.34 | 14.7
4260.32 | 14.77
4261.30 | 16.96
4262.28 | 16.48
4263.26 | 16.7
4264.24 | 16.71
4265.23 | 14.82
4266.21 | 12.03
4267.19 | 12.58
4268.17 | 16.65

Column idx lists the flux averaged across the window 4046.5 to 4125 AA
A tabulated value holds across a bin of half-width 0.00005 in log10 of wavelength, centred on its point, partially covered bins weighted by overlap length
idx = 14.3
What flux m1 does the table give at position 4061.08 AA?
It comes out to 13.04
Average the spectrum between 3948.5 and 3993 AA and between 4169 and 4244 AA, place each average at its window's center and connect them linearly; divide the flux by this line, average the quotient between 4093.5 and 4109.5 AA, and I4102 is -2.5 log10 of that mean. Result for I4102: 0.12 mag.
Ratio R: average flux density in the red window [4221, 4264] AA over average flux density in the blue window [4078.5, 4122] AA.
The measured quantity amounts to 0.95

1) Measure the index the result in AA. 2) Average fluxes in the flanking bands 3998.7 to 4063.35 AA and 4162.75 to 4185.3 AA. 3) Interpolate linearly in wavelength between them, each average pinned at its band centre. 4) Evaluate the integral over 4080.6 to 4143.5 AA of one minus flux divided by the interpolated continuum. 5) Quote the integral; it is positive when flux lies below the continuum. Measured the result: 3.4 AA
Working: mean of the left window 15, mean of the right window 16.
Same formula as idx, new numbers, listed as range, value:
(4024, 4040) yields 16.2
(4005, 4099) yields 14.8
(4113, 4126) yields 14.8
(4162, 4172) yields 14.8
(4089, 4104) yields 14.4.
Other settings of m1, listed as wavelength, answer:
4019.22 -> 10.89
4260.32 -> 14.77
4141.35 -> 15.86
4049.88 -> 16.63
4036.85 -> 13.64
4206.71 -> 17.33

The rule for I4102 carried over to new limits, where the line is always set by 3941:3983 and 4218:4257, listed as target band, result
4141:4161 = 0.04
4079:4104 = 0.02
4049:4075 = 0.10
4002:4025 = 0.09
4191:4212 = -0.05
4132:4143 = 0.08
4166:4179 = -0.14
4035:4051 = -0.04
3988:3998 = -0.04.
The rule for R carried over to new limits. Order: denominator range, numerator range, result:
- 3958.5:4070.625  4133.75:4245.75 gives 0.97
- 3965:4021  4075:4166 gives 0.95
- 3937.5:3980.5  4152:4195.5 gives 0.96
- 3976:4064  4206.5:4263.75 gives 0.94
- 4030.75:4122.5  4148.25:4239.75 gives 1.01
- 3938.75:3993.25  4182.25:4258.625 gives 0.91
